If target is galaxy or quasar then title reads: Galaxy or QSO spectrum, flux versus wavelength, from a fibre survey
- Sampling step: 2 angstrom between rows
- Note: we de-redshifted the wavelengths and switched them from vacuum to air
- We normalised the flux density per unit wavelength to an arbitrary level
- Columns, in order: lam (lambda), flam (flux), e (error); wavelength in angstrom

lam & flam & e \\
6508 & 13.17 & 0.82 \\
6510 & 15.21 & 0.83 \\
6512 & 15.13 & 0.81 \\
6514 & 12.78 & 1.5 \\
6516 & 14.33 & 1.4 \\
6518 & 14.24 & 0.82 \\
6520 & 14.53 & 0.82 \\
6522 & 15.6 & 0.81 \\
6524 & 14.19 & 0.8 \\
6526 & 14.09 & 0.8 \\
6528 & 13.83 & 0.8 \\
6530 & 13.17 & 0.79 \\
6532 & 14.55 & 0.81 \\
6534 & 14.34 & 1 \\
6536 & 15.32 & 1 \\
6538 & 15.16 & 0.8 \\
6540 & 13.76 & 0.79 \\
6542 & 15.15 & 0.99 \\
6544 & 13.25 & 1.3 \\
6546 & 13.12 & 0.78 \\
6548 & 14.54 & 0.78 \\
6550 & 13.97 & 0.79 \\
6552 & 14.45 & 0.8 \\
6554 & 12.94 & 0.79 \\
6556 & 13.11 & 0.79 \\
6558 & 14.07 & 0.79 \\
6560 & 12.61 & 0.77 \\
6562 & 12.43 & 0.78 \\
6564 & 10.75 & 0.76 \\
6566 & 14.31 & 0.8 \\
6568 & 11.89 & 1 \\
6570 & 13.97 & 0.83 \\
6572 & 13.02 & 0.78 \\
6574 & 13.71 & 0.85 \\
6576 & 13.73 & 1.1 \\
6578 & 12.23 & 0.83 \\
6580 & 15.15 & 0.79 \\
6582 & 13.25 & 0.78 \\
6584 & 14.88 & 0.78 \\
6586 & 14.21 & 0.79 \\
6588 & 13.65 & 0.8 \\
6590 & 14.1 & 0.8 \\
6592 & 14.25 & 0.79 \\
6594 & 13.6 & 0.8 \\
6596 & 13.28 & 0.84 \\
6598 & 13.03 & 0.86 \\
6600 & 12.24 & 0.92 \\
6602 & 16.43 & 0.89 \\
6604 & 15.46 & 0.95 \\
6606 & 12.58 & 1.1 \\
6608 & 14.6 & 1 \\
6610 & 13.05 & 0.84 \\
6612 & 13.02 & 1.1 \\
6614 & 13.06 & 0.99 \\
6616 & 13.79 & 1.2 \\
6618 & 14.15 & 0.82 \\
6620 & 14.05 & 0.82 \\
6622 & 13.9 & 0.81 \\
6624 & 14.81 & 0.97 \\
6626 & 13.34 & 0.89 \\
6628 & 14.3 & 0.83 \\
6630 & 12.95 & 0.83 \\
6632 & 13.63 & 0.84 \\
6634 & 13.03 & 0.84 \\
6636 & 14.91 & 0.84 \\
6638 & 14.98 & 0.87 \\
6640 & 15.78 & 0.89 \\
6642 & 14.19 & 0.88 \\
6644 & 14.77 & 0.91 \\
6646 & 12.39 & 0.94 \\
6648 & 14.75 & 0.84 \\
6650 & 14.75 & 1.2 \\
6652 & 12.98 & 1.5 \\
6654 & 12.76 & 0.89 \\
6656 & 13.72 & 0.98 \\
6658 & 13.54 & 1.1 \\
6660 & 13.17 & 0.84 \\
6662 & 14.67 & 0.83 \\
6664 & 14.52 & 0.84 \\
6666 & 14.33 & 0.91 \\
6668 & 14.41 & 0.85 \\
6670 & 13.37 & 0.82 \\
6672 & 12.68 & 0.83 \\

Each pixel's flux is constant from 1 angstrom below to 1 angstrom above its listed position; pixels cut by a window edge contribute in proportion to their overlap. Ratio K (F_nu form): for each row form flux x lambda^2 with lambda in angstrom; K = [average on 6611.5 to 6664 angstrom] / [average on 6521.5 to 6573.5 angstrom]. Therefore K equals 1.0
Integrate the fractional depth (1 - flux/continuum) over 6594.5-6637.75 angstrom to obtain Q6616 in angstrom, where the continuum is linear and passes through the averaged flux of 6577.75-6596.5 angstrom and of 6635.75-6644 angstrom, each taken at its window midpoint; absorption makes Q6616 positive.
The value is 2.0 angstrom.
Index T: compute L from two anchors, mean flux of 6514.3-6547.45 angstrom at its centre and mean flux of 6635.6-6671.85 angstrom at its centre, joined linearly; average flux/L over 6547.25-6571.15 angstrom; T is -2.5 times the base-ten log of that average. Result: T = 0.08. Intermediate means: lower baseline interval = 14.3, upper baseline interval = 14.1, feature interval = 13.2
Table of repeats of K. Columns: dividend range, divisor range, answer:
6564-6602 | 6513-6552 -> 0.97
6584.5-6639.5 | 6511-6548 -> 1.00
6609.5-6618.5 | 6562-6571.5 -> 1.07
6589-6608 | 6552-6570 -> 1.09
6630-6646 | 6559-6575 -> 1.13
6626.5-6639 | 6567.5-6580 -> 1.07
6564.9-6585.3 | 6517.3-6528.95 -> 0.96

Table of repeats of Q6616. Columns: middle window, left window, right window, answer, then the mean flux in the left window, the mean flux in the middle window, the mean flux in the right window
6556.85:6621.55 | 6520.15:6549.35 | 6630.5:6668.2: 2.71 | 14.3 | 13.6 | 14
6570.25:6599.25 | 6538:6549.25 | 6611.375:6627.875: 0.45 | 14.1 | 13.7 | 13.8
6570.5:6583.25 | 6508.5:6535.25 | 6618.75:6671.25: 0.54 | 14.3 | 13.6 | 14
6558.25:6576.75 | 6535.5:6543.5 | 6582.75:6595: 1.79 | 14.7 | 13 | 14.1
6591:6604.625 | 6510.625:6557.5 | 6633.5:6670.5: 0.11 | 14.2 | 14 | 14.1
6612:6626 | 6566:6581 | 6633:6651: 0.23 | 13.4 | 13.8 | 14.4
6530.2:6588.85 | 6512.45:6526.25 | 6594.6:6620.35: 1.43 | 14.3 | 13.7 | 13.7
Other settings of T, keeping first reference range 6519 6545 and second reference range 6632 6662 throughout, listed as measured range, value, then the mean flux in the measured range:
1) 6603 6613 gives 0.03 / 13.7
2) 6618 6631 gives 0.01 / 13.9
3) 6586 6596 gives 0.02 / 13.9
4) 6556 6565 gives 0.14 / 12.5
